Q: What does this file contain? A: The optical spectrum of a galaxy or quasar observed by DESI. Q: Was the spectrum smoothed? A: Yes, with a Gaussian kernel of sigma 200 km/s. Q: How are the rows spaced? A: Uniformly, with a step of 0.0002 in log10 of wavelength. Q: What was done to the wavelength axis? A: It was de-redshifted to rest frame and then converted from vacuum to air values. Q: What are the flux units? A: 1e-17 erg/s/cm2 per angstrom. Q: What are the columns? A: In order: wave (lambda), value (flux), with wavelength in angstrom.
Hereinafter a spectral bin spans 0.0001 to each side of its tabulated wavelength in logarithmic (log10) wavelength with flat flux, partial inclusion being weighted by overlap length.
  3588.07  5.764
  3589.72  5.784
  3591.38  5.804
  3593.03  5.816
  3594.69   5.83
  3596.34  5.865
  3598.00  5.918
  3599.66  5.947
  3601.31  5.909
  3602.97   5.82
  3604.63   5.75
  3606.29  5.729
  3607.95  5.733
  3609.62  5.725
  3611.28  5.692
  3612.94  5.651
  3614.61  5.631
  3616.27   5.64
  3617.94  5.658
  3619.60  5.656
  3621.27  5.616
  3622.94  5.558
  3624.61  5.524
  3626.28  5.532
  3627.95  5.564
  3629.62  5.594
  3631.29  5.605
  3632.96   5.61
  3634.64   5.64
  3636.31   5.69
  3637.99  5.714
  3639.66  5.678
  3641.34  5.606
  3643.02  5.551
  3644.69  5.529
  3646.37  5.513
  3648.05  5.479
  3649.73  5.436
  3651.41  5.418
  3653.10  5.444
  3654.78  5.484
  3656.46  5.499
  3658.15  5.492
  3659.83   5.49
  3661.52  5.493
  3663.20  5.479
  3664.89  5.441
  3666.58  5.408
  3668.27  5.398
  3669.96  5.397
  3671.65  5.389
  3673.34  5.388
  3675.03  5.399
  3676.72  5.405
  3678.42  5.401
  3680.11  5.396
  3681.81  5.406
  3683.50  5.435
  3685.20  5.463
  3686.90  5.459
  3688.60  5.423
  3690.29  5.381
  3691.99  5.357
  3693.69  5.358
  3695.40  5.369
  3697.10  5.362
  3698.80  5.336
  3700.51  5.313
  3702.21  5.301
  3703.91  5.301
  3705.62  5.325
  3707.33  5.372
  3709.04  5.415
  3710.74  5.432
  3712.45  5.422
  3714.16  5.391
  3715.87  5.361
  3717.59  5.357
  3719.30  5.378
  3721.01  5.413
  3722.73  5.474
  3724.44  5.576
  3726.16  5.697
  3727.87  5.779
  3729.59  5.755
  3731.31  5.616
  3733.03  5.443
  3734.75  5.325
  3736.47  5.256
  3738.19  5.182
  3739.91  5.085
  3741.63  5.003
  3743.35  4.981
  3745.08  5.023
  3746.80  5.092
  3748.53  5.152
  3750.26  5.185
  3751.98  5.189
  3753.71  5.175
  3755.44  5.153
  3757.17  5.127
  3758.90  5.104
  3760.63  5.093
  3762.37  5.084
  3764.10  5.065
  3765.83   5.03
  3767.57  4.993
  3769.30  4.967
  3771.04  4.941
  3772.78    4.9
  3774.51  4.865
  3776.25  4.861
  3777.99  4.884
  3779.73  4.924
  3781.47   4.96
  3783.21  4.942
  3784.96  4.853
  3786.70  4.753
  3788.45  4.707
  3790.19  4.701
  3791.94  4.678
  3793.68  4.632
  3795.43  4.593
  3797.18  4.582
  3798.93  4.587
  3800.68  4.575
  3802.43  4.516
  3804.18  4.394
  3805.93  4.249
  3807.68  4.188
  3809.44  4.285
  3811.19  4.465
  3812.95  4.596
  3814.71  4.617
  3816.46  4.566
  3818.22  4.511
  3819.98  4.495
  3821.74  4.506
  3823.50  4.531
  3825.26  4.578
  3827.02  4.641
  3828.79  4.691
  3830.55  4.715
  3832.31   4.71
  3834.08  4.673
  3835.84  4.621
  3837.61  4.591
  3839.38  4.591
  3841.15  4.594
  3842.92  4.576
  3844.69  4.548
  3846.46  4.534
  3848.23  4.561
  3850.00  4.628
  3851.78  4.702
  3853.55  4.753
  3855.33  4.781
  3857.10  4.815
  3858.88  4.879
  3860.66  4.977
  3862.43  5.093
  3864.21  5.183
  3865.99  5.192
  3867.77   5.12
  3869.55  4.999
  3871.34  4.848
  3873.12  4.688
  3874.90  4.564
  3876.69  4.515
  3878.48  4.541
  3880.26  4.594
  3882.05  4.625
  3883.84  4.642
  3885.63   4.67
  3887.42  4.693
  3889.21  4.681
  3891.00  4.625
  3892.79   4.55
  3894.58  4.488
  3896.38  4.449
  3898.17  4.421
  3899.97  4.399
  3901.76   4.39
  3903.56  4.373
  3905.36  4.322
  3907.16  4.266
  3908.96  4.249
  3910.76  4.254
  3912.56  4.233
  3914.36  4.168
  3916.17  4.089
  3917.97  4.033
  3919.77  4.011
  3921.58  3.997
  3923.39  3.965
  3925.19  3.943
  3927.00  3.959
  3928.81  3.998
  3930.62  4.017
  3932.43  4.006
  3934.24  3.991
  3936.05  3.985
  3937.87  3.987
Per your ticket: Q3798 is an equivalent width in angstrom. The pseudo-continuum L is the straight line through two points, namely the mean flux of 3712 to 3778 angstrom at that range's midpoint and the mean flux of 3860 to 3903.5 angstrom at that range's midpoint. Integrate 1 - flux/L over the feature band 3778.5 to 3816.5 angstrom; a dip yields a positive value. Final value 3.09 angstrom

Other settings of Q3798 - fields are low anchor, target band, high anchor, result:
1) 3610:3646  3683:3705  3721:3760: 0.2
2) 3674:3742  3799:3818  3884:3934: 1.5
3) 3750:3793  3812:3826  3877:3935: 0.5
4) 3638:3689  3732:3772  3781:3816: -1.9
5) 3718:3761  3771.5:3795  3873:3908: 1.2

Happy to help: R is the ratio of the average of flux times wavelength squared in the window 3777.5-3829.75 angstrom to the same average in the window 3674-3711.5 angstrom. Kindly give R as 0.91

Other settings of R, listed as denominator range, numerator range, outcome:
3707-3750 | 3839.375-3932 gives 0.91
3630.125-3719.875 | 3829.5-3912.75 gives 0.95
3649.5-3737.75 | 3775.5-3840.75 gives 0.90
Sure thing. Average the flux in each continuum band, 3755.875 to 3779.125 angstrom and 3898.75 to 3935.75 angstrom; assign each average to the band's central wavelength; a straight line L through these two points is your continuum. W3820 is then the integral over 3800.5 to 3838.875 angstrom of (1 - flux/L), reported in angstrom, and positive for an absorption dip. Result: 1.3 angstrom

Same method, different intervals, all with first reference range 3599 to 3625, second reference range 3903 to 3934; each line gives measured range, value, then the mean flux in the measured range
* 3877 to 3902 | -1.8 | 4.56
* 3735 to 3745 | -0.1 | 5.11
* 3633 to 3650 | -0.1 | 5.59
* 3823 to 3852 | -0.6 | 4.62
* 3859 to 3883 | -2.7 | 4.84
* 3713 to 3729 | -1.1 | 5.49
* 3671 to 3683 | -0.1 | 5.4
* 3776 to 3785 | -0.2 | 4.91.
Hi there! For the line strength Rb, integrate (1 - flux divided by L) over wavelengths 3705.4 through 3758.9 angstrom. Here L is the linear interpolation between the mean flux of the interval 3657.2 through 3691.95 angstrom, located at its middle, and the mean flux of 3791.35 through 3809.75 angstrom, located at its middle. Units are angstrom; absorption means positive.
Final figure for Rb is -3.5 angstrom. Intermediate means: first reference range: 5.43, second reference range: 4.48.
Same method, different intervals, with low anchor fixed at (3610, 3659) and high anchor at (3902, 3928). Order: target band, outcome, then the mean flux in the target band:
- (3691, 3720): -0.8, 5.36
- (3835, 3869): -2.4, 4.78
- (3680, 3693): -0.3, 5.42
